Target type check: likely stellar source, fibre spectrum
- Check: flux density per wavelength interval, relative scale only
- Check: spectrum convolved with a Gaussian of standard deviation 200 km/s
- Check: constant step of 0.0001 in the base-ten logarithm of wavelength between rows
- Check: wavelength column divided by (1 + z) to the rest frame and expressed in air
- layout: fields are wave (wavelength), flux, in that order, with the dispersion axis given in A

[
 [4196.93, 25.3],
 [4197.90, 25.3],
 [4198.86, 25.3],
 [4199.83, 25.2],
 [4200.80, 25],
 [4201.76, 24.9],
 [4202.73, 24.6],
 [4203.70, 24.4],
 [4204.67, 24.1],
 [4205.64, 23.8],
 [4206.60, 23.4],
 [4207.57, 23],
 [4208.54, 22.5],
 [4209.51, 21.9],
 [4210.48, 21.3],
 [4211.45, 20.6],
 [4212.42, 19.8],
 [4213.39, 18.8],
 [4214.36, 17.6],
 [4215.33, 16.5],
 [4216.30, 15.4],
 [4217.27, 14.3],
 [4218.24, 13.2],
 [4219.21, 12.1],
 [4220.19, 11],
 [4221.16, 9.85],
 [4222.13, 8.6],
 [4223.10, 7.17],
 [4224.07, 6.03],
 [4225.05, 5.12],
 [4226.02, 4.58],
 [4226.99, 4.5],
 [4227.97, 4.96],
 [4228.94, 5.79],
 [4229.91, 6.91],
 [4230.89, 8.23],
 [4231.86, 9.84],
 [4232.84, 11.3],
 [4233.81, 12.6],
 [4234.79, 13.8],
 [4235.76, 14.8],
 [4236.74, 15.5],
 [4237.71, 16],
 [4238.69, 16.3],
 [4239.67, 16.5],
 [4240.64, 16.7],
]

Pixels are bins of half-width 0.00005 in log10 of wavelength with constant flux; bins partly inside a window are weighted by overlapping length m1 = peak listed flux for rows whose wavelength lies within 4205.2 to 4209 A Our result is 23.8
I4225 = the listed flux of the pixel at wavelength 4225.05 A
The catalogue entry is 5.12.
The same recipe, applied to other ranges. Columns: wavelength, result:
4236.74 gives 15.5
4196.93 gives 25.3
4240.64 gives 16.7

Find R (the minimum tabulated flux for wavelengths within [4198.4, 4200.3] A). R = 25.2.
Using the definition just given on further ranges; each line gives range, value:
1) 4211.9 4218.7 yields 13.2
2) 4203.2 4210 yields 21.9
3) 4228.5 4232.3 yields 5.79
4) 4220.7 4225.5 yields 5.12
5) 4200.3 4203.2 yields 24.6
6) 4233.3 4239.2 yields 12.6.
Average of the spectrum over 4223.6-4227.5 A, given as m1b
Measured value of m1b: 5.04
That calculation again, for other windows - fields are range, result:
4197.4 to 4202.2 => 25.2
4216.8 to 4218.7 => 13.8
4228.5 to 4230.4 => 6.37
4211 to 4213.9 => 19.7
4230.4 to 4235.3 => 11.2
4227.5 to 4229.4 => 5.38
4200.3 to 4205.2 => 24.6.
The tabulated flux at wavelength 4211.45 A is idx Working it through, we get 20.6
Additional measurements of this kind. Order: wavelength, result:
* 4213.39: 18.8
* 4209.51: 21.9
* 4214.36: 17.6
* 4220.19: 11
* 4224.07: 6.03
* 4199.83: 25.2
